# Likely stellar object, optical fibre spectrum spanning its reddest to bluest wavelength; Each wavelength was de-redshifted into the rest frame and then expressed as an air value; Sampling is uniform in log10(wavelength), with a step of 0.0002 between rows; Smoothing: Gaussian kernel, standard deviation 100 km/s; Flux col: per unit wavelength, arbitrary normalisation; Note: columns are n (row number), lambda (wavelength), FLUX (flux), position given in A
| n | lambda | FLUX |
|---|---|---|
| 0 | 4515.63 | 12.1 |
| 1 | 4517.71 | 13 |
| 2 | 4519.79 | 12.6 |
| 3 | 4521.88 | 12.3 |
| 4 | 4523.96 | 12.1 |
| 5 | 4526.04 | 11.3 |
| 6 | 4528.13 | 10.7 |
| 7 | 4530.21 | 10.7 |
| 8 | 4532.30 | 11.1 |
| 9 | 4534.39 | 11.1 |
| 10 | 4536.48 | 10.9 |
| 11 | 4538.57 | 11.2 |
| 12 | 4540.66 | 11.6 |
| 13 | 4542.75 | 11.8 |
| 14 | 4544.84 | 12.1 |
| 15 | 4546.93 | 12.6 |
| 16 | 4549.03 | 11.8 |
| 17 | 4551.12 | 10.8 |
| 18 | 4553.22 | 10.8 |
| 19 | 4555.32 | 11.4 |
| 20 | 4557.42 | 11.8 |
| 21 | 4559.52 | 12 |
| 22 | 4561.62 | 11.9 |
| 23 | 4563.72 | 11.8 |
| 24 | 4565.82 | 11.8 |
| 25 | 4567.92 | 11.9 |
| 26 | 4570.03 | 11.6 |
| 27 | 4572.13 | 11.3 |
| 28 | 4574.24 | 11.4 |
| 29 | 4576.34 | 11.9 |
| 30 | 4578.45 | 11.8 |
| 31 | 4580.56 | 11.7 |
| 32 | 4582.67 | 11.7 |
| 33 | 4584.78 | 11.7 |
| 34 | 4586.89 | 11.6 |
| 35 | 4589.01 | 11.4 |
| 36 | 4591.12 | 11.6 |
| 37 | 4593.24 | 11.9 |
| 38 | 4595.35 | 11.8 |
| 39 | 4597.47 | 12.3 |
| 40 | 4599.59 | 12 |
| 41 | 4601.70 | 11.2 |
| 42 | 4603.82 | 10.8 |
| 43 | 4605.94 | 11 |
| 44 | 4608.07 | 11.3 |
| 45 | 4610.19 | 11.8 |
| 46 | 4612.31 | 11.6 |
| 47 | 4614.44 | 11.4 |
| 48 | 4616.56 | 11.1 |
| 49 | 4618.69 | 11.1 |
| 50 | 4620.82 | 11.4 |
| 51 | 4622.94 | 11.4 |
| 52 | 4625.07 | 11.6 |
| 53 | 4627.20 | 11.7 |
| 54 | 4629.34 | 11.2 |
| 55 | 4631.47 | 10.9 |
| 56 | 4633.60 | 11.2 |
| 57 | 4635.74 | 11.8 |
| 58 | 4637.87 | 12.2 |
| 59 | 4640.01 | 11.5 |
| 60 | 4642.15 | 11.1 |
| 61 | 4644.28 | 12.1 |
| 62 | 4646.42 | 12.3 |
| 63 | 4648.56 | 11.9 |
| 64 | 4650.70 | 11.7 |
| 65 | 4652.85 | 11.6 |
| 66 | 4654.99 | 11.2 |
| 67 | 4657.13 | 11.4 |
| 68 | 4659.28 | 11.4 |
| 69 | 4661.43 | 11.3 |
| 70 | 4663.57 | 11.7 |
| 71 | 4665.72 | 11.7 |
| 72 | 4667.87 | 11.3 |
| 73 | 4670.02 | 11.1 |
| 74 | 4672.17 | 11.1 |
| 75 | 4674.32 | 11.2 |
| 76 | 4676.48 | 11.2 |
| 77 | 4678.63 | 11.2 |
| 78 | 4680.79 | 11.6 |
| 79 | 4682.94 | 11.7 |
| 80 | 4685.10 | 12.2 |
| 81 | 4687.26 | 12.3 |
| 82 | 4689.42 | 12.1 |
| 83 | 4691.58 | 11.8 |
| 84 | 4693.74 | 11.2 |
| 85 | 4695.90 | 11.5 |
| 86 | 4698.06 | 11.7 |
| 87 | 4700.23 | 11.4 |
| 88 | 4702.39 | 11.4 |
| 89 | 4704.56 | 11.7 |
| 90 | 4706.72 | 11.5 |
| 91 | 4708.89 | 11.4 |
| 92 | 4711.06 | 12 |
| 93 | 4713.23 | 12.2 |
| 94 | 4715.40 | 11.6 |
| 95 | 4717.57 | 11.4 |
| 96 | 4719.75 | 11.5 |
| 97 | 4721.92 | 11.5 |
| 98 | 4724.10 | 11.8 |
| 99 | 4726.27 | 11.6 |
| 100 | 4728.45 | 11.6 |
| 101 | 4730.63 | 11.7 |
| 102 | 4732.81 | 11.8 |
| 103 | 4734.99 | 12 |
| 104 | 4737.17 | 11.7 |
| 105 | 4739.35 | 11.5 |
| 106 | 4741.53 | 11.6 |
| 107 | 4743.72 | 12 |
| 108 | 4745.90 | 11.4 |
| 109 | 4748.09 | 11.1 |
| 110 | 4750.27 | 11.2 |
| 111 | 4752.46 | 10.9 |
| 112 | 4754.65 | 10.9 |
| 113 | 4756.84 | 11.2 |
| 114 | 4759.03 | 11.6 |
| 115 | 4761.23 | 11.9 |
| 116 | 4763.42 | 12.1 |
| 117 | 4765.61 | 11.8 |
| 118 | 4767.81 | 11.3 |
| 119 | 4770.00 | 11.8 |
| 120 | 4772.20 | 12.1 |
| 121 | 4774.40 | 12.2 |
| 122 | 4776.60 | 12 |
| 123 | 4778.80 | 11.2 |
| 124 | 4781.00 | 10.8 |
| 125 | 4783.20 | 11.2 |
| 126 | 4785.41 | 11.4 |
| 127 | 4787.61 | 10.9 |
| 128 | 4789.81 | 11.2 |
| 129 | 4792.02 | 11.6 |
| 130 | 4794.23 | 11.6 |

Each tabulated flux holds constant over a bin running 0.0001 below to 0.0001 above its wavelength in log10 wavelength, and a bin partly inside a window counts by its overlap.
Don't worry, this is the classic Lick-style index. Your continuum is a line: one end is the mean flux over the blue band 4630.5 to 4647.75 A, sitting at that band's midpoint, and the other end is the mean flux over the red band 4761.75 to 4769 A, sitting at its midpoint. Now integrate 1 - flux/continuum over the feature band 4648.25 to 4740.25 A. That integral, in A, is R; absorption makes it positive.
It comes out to 0.9 A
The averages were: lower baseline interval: 11.6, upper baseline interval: 11.8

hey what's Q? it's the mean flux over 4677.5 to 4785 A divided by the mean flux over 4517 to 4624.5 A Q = 1.0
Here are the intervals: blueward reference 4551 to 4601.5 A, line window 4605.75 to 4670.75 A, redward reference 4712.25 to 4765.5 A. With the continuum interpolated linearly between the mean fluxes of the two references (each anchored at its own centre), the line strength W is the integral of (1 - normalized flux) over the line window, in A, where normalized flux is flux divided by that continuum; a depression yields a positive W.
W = 0.80 A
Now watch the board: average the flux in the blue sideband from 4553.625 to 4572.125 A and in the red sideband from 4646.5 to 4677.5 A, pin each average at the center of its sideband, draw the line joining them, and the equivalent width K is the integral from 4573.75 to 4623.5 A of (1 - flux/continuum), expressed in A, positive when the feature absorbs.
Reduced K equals 0.3 A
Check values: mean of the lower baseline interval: 11.7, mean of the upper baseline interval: 11.4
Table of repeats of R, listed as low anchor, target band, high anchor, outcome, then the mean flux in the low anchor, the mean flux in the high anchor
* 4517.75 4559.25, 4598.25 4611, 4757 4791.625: 0.21 A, 11.6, 11.6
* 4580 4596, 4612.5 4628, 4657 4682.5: 0.21 A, 11.7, 11.4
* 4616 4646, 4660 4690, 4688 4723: 0.07 A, 11.5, 11.6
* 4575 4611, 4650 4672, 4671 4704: 0.31 A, 11.6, 11.6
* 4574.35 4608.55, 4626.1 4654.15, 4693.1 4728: -0.07 A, 11.6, 11.6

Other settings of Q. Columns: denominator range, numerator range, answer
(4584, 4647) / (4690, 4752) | 1.01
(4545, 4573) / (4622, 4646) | 0.99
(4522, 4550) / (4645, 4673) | 1.00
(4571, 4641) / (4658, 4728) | 1.00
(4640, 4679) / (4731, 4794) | 1.00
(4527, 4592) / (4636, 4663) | 1.01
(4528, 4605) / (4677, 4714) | 1.01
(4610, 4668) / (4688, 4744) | 1.01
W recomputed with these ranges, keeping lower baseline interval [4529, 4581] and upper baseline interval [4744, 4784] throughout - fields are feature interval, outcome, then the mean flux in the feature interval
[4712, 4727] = -0.2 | 11.7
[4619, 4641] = 0.1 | 11.5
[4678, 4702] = -0.4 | 11.7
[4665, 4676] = 0.2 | 11.3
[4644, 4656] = -0.3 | 11.8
